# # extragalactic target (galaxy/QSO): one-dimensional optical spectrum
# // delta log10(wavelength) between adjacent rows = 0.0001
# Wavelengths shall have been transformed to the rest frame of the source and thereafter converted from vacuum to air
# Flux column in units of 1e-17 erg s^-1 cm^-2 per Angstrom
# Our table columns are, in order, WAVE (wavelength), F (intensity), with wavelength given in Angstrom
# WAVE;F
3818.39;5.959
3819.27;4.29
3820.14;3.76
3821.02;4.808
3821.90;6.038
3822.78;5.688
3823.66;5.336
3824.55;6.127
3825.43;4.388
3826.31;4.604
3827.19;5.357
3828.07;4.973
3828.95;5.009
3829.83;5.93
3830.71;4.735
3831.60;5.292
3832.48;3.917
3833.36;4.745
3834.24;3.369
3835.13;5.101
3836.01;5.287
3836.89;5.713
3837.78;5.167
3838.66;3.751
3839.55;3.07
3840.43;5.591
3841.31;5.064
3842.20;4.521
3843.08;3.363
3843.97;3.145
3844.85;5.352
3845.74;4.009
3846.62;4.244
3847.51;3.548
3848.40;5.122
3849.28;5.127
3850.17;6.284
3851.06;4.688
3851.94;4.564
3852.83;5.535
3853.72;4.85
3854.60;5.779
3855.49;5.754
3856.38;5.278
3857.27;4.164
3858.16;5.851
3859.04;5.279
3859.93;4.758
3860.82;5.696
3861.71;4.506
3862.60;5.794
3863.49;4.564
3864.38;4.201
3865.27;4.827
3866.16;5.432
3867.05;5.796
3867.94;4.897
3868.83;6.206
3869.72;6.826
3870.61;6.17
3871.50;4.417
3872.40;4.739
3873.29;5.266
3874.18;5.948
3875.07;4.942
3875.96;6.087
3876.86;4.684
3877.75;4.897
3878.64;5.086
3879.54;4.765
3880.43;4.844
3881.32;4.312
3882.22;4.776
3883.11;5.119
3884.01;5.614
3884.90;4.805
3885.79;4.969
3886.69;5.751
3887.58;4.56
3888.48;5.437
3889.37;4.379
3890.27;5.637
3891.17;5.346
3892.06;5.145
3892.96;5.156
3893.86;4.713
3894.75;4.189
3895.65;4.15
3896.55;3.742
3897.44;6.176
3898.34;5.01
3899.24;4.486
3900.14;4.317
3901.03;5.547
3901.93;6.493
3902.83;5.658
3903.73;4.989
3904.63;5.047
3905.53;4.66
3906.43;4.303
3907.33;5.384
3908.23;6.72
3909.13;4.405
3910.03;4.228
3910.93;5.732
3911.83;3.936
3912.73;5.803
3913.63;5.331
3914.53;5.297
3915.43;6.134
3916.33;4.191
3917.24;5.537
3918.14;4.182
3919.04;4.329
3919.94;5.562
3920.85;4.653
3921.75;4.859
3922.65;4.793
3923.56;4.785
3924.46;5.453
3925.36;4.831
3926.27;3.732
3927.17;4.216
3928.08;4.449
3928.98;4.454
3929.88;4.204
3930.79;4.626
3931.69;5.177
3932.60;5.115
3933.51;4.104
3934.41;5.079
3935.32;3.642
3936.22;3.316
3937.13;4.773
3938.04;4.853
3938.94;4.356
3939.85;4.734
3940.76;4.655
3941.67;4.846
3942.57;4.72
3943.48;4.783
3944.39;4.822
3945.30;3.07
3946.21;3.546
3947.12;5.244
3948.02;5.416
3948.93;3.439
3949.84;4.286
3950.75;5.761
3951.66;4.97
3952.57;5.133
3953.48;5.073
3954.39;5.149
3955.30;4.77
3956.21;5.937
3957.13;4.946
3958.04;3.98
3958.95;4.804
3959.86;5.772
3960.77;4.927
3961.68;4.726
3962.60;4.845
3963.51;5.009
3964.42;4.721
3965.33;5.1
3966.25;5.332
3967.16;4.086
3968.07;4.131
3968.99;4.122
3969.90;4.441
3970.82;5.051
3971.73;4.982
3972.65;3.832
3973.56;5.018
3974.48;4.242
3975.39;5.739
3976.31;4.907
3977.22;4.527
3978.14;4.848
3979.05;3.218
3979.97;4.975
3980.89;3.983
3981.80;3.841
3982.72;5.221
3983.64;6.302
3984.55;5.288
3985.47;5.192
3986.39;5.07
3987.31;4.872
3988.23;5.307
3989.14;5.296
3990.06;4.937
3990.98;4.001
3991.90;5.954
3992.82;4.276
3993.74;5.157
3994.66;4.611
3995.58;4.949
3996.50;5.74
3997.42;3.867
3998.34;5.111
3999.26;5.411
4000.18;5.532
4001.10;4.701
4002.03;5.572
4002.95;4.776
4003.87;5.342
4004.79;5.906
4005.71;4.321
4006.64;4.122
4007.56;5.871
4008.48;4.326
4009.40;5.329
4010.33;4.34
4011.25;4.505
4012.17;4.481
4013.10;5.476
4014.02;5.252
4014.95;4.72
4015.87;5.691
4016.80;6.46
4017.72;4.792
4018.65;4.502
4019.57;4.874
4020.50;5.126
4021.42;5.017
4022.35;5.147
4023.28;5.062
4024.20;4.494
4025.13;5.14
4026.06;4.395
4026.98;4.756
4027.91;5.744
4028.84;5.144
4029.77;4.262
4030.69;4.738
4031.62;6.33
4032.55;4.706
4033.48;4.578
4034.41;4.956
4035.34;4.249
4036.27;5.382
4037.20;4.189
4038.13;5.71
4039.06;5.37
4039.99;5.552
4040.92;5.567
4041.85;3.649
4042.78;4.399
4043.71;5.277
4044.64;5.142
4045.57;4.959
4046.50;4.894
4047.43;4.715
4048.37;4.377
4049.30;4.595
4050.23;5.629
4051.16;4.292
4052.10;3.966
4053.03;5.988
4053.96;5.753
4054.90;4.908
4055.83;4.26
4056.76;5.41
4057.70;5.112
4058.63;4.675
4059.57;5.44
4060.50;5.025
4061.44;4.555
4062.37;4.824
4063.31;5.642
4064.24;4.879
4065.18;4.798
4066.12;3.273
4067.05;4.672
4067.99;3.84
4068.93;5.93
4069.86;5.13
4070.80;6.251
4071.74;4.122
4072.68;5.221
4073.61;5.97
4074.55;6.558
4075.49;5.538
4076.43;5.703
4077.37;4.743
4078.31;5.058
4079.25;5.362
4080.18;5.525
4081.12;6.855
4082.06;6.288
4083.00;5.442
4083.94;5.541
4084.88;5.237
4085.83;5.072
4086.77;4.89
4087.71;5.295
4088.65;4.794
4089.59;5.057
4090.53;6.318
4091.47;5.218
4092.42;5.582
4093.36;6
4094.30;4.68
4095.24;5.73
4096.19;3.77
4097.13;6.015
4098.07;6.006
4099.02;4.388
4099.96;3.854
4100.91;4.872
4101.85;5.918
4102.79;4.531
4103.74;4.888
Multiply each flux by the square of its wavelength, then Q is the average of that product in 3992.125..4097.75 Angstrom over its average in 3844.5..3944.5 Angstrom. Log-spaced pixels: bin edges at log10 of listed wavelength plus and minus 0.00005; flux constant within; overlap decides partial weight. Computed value 1.10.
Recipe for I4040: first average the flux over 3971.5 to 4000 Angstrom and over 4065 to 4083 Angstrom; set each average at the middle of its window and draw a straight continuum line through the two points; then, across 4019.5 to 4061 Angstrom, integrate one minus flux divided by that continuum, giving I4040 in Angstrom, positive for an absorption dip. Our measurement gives 1.5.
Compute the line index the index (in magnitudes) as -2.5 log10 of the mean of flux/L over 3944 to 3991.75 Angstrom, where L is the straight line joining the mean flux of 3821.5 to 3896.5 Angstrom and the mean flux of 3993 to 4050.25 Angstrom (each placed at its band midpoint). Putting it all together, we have 0.04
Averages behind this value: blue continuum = 4.99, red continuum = 4.98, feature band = 4.78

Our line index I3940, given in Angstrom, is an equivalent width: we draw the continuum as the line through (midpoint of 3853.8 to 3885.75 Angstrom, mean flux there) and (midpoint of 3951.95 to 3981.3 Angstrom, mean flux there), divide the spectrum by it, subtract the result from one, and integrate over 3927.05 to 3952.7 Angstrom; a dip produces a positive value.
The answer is 1.8 Angstrom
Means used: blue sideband 5.2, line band 4.54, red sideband 4.76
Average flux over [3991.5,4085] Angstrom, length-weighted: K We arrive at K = 5.06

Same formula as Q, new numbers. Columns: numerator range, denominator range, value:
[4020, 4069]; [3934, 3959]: 1.11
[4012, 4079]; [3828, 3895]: 1.10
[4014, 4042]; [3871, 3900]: 1.09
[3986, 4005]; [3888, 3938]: 1.08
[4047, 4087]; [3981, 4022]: 1.06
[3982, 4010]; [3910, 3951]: 1.12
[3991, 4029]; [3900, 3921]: 1.03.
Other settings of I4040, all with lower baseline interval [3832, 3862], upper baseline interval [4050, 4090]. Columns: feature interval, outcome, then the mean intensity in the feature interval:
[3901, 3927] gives -0.8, 5.04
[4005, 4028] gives 0.6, 4.96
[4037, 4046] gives 0.2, 5.01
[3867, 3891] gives -1.9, 5.21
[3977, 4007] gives 0.7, 4.92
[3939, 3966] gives 0.9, 4.8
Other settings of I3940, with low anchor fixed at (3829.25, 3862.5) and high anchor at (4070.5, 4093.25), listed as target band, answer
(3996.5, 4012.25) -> 1.0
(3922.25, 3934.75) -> 1.0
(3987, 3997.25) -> 0.5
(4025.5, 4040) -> 1.0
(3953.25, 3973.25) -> 1.4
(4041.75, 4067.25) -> 2.7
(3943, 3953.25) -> 1.0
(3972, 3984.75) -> 1.2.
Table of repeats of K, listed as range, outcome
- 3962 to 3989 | 4.77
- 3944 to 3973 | 4.73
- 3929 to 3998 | 4.74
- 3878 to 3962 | 4.85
